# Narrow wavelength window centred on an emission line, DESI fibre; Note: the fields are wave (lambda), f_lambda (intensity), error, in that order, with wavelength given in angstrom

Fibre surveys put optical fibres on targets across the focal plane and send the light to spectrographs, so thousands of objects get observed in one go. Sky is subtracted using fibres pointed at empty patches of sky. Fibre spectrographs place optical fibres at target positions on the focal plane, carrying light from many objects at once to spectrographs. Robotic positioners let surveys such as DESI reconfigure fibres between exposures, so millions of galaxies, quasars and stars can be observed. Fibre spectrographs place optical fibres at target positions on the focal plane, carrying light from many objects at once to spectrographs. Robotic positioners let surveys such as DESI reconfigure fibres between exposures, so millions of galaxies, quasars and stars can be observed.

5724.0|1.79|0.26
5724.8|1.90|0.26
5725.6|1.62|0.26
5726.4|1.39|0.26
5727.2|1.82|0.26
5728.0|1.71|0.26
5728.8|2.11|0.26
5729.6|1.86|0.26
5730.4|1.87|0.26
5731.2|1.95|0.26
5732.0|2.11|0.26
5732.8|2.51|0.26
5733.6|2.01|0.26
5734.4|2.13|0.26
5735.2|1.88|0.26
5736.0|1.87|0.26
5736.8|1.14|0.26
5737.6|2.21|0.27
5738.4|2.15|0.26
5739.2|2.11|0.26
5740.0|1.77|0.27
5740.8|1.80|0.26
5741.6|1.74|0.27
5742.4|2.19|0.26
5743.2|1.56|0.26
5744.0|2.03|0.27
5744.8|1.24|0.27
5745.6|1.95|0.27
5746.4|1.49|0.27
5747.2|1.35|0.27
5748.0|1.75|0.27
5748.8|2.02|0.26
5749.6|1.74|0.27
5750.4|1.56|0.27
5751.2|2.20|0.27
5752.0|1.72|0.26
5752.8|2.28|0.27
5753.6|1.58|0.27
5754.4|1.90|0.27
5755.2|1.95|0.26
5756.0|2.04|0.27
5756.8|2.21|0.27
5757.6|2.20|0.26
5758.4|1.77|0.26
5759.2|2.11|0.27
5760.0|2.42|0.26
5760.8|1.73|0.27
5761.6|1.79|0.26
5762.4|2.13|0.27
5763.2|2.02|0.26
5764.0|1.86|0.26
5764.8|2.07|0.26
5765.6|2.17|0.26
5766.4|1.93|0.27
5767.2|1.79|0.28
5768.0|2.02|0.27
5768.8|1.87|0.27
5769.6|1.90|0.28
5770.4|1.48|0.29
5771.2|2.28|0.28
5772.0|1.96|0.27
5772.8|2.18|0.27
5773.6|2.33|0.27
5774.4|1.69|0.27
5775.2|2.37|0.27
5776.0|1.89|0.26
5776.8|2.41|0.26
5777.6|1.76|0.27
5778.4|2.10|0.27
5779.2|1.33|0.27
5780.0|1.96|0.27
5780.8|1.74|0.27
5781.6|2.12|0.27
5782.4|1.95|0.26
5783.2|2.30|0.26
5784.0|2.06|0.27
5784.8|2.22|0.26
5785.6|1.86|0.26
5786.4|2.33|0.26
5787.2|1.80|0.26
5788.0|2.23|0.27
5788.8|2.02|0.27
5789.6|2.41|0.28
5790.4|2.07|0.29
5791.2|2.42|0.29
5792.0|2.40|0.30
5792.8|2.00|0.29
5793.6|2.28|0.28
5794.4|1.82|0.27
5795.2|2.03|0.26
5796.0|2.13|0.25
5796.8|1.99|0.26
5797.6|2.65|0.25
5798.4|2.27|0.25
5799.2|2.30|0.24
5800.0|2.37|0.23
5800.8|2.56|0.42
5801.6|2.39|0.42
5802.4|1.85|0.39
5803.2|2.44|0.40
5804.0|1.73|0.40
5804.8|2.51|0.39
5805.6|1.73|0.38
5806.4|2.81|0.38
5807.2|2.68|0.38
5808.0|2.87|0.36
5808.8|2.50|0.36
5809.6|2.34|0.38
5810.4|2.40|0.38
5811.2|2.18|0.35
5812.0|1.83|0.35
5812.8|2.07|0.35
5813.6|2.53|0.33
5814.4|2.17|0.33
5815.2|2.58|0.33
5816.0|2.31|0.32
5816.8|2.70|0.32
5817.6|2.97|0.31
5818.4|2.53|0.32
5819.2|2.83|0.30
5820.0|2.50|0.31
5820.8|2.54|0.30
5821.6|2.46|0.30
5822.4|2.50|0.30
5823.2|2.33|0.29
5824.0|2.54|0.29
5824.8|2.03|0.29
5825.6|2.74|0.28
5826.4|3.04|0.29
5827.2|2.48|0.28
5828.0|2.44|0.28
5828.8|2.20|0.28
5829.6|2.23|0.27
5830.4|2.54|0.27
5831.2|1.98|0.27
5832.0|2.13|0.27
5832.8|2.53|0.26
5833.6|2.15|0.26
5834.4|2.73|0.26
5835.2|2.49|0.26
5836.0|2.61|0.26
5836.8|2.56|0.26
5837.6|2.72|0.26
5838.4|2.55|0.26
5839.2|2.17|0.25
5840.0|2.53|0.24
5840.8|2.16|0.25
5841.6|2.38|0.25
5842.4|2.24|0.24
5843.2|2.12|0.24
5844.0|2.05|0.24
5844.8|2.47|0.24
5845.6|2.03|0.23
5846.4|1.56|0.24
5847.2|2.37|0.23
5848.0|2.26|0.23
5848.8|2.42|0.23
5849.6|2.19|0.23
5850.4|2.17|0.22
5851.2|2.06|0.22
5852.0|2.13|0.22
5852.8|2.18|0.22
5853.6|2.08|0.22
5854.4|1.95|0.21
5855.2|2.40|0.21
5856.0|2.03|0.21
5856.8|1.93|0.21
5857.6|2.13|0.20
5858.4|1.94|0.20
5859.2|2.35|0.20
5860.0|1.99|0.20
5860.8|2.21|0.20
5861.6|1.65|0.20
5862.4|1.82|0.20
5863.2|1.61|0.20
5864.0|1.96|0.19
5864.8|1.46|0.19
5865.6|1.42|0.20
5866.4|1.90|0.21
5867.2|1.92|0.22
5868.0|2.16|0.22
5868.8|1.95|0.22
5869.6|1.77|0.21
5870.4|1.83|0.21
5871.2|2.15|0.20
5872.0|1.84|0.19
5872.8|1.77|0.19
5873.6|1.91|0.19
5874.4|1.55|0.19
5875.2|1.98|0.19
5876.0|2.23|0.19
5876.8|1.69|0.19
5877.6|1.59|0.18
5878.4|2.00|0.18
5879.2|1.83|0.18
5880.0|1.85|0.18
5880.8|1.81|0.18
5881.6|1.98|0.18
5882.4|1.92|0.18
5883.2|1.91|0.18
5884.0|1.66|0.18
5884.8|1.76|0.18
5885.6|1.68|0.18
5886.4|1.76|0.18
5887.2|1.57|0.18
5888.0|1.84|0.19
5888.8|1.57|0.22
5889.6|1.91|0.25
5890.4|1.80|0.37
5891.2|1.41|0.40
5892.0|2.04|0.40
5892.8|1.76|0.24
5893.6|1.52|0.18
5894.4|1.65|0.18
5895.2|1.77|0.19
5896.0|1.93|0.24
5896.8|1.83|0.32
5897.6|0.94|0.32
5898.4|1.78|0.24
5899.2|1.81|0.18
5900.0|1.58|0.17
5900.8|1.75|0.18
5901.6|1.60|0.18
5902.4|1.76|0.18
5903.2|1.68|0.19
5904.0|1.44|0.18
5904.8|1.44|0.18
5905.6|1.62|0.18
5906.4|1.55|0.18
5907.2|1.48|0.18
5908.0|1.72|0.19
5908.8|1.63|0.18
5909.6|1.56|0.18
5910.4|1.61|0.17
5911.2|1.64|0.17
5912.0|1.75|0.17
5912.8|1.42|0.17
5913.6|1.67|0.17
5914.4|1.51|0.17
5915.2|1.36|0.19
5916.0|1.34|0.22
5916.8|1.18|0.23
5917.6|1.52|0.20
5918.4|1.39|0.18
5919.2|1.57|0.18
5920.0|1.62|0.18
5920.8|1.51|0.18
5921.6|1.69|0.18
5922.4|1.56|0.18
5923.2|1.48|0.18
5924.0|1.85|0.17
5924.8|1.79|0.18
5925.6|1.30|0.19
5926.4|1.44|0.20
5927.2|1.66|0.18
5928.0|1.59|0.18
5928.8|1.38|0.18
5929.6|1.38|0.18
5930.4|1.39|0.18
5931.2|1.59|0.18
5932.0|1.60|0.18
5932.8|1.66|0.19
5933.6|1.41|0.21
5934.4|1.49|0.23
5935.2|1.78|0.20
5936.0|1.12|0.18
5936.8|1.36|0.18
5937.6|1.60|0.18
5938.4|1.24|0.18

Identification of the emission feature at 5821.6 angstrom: C III] 1909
